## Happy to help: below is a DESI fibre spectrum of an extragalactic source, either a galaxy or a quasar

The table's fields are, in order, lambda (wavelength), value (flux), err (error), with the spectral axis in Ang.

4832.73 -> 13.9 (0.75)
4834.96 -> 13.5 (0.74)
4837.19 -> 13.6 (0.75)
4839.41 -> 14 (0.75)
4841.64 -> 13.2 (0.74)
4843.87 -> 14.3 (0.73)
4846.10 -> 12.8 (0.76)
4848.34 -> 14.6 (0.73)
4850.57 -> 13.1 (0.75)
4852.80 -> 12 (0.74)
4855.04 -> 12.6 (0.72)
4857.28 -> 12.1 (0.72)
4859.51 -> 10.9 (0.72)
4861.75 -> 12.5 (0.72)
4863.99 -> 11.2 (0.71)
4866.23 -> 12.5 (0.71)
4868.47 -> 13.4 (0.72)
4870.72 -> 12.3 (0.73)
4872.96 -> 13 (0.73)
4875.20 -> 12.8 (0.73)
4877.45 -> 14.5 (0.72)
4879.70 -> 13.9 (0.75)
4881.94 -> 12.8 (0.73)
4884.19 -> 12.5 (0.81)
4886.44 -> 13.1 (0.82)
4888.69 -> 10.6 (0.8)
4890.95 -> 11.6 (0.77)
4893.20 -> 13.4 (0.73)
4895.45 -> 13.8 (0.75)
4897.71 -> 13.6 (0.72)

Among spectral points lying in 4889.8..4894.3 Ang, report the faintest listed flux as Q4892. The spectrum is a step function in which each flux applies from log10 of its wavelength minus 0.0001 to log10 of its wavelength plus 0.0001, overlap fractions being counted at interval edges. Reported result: 11.6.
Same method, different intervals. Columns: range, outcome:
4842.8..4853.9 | 12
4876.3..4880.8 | 13.9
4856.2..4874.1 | 10.9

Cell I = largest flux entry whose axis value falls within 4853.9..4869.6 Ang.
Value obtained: 13.4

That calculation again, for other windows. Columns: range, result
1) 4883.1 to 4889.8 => 13.1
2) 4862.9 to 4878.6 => 14.5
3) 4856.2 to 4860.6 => 12.1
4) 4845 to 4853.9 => 14.6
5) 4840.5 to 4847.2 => 14.3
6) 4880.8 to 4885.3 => 12.8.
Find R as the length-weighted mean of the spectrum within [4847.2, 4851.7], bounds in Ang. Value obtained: 13.8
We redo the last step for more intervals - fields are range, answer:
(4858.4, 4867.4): 11.8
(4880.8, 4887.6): 12.8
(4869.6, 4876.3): 12.7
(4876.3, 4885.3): 13.4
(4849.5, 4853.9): 12.6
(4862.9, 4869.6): 12.4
